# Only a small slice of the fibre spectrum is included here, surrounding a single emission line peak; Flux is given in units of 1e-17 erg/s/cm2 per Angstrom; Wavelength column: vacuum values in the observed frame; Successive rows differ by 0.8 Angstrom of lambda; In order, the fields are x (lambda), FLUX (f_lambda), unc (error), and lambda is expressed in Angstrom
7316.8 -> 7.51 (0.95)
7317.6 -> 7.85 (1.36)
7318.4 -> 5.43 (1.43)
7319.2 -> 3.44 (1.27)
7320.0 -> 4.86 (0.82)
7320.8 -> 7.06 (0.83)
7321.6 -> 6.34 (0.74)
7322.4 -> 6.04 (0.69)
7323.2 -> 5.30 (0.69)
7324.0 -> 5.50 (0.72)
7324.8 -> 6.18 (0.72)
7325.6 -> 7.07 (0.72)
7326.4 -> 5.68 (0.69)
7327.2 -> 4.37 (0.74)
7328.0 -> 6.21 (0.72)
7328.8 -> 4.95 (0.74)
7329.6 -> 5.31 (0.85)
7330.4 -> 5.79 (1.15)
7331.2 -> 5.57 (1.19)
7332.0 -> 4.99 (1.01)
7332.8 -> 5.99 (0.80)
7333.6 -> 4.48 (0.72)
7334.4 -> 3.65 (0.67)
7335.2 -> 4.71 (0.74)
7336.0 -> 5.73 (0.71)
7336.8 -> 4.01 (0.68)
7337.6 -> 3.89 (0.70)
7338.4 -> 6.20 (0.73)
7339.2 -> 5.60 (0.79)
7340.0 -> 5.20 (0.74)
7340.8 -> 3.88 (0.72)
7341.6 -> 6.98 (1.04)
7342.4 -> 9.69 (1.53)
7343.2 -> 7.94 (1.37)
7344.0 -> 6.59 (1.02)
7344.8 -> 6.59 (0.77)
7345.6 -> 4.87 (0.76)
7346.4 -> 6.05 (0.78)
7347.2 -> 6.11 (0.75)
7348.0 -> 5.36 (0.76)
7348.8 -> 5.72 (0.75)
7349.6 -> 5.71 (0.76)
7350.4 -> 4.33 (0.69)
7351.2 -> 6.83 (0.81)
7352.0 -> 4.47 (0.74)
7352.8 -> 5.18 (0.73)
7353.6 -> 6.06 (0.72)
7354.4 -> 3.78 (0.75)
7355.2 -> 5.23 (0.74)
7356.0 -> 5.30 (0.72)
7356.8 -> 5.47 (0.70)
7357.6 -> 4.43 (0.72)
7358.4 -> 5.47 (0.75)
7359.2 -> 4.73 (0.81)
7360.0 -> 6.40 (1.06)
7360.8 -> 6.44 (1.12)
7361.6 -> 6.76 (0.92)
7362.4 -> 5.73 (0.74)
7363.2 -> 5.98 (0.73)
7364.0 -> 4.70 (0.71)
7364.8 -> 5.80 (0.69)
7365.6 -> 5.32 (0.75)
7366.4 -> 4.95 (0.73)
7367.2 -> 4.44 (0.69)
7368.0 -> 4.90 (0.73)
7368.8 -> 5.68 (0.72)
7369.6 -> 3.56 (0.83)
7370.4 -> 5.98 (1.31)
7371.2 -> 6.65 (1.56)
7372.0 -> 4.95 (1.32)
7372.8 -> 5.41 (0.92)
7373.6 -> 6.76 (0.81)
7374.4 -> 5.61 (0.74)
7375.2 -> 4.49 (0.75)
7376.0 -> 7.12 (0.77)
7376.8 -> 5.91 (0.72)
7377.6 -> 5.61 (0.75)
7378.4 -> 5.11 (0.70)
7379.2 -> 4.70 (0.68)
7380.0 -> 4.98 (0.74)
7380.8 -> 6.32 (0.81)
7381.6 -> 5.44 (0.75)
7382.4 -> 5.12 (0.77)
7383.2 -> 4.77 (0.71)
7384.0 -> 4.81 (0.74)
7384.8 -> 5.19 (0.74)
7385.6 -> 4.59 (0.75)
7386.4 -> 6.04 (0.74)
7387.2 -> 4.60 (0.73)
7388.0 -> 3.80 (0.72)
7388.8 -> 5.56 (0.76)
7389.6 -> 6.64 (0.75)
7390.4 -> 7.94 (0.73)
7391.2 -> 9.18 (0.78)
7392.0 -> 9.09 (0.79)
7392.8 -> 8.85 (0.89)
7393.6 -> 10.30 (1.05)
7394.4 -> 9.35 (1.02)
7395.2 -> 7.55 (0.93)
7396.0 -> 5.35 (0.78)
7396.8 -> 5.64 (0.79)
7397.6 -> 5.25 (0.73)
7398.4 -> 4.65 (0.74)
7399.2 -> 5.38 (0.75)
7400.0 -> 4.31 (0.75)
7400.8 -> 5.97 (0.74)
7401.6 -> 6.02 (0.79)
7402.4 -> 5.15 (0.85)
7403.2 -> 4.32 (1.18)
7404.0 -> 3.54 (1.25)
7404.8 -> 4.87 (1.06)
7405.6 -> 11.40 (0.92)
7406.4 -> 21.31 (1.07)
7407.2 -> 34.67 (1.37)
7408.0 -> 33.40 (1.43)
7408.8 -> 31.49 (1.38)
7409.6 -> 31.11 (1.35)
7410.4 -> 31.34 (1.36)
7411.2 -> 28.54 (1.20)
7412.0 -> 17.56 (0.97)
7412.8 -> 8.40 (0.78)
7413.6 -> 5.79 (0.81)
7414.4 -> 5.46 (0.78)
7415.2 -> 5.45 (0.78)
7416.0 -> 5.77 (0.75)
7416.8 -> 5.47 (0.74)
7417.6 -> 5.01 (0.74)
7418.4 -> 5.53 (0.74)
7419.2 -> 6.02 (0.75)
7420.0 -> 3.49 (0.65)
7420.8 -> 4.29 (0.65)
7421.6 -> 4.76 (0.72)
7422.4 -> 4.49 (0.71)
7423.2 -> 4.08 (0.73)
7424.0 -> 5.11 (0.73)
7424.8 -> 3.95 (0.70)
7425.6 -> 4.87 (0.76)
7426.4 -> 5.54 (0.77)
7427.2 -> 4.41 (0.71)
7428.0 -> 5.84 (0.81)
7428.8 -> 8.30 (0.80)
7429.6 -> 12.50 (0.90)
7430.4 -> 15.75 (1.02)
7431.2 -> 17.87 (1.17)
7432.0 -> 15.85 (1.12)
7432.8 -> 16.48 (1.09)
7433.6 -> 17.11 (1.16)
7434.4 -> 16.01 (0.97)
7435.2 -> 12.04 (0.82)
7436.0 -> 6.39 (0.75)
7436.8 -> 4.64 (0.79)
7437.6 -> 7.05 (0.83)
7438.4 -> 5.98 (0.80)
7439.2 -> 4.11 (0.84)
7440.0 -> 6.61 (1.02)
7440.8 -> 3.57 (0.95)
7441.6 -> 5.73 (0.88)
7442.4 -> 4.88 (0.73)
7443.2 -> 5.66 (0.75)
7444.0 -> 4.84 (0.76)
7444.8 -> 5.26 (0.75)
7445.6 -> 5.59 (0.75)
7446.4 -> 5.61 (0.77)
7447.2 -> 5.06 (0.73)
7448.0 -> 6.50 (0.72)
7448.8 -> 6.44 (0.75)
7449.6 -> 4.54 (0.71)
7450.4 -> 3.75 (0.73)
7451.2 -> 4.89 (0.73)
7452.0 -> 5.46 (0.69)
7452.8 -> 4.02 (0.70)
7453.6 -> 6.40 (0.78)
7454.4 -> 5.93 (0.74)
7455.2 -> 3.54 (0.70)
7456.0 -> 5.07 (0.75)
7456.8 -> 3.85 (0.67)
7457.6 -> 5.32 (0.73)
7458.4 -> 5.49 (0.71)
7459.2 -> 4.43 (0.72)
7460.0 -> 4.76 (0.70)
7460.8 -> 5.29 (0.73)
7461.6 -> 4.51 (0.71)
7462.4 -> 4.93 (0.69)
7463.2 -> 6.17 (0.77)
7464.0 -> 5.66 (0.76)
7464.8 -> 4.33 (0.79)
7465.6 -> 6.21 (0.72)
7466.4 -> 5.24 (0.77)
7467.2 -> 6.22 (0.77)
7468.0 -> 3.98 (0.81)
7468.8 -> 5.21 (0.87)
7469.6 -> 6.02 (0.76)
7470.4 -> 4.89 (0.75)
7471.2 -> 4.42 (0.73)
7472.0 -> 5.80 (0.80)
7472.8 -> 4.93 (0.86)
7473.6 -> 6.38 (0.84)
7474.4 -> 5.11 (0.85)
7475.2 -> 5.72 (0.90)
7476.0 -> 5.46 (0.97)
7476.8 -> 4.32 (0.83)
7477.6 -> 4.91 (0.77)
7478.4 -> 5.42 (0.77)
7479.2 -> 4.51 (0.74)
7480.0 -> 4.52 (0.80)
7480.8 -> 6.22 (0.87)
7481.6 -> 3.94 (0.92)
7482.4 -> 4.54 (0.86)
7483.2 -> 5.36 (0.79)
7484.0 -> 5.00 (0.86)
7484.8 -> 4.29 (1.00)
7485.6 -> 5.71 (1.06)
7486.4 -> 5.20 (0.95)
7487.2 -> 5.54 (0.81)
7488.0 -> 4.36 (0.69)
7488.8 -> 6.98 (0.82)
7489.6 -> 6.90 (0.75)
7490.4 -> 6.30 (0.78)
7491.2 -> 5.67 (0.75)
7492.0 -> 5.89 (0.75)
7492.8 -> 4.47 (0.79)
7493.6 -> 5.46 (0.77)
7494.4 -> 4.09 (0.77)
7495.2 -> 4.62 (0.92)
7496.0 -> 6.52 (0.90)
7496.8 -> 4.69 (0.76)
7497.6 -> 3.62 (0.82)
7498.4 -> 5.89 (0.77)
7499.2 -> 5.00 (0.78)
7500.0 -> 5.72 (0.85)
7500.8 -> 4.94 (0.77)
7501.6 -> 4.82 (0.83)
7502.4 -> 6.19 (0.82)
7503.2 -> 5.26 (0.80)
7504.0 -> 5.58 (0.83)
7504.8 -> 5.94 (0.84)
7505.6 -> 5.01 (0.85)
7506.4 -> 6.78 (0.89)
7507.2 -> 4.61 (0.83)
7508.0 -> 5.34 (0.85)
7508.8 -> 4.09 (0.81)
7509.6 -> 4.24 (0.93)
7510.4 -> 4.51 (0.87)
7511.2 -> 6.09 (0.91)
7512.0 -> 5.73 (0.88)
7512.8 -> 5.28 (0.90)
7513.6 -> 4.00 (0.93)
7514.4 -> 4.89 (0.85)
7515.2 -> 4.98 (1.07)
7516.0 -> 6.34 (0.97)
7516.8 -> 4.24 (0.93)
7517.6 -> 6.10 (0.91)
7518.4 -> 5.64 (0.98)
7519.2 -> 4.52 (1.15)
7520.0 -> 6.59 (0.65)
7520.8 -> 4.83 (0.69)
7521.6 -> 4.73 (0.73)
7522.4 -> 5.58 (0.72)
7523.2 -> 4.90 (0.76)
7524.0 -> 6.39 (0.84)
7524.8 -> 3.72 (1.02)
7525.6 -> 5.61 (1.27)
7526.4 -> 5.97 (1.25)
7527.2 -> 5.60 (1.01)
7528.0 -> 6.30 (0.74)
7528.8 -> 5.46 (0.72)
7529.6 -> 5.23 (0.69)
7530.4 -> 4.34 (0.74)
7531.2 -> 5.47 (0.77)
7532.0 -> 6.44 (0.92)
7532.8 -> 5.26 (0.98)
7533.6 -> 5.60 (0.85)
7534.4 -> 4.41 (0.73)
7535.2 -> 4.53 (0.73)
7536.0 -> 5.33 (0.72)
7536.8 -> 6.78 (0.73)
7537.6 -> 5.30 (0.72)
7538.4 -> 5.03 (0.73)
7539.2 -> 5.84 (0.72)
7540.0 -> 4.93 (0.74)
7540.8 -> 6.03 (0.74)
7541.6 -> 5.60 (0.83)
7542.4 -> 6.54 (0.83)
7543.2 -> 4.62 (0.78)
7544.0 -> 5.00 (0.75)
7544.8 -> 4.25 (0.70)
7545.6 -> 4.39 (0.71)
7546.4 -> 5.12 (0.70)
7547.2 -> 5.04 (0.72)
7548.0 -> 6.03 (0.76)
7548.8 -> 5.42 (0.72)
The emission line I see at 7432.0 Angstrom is [N II]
